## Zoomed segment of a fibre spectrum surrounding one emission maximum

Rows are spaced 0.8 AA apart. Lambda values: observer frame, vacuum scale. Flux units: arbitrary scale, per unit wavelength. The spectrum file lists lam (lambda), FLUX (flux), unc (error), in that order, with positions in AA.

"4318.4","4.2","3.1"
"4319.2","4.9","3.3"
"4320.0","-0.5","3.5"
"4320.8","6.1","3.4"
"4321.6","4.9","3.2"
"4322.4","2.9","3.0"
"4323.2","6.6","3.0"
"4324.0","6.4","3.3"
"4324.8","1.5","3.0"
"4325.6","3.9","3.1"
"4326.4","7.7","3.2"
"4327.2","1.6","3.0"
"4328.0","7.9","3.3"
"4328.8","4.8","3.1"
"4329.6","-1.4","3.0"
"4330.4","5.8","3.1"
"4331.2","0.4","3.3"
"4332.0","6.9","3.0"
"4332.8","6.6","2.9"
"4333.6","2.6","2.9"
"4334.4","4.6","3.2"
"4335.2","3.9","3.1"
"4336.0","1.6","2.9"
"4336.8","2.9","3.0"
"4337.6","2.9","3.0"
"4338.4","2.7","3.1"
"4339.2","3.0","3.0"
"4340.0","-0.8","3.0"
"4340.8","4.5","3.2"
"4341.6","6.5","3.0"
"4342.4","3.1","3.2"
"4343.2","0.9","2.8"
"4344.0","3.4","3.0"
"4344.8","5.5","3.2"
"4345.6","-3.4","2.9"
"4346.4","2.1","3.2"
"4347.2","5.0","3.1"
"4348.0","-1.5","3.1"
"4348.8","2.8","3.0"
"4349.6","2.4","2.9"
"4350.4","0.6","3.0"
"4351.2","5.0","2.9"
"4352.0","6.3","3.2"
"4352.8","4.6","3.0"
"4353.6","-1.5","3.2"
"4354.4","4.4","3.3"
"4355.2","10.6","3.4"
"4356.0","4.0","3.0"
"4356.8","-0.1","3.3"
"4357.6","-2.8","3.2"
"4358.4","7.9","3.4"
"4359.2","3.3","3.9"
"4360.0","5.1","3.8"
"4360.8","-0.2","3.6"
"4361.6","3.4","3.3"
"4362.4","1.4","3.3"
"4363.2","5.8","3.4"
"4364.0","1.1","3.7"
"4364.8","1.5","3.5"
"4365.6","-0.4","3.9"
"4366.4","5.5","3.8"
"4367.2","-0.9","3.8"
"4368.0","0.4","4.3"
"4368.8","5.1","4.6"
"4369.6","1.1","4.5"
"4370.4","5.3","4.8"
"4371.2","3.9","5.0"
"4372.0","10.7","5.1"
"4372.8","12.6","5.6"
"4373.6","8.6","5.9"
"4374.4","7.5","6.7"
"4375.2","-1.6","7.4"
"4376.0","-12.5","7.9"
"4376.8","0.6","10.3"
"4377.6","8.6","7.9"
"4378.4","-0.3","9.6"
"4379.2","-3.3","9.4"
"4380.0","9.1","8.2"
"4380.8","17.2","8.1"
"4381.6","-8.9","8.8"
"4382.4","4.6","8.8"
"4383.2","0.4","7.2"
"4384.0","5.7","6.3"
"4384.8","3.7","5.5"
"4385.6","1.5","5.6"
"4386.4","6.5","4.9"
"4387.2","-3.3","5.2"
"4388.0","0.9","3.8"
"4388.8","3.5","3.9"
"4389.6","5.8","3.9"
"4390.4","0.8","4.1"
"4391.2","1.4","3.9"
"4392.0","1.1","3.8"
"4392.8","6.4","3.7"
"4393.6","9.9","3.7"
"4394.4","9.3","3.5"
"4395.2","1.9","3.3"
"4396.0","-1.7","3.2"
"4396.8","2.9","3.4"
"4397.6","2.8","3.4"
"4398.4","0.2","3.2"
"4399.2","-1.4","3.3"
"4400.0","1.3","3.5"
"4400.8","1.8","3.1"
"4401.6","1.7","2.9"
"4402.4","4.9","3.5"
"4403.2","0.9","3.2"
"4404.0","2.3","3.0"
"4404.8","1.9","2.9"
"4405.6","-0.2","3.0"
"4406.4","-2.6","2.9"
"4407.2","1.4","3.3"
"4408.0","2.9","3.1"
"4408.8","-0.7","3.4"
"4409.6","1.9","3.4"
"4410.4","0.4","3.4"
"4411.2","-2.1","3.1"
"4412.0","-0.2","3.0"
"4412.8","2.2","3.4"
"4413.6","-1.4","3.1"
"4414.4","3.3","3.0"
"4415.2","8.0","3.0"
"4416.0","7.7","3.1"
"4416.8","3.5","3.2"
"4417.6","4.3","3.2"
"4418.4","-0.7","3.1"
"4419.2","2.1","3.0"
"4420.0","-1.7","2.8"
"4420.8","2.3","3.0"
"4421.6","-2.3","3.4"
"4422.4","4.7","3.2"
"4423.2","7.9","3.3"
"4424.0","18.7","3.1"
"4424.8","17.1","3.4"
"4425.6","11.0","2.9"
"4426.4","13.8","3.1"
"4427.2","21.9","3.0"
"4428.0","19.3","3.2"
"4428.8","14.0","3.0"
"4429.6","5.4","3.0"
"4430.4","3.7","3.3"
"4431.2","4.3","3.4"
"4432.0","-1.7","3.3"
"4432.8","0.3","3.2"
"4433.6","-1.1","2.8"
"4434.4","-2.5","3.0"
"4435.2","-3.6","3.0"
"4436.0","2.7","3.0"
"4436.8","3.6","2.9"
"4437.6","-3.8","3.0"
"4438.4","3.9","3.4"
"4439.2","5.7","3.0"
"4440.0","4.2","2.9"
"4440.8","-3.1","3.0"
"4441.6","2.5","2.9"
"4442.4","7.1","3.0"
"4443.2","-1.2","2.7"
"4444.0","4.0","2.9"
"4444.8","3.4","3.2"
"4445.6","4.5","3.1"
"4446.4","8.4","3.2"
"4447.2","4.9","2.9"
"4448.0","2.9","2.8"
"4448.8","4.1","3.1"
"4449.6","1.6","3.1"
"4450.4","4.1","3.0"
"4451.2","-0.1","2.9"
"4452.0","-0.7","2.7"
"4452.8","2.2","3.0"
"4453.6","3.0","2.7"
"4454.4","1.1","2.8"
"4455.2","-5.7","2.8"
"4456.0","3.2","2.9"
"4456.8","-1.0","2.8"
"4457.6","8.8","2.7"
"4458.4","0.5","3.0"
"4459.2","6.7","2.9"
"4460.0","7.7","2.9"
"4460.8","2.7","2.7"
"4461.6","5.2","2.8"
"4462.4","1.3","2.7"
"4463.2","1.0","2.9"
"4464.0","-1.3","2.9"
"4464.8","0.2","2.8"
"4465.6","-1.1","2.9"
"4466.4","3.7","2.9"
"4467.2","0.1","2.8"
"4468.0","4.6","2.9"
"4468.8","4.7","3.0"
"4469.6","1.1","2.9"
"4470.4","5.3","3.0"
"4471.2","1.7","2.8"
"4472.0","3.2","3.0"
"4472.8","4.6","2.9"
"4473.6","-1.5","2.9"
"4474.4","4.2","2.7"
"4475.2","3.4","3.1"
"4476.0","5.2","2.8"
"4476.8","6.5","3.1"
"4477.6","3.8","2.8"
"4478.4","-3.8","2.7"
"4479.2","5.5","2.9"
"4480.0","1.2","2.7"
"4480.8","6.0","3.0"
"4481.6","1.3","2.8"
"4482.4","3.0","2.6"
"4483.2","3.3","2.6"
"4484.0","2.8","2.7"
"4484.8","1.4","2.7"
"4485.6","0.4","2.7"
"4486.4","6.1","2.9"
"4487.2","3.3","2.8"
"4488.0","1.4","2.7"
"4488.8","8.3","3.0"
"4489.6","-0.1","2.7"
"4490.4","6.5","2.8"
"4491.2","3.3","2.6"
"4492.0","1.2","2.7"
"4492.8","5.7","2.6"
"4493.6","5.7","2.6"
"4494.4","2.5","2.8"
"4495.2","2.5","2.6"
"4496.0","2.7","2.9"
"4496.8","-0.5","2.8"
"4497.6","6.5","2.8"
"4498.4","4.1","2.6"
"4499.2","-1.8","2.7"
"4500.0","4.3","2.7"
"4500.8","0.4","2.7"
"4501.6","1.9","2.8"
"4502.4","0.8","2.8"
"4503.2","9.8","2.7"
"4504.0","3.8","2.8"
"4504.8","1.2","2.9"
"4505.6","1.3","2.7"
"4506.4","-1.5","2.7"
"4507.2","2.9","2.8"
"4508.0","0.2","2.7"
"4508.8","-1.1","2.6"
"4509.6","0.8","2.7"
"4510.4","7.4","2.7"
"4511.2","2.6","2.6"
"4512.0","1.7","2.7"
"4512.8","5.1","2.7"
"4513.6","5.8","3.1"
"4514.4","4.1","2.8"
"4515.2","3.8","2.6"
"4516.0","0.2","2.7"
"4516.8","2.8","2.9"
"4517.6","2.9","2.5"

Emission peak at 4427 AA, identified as [O II] 3727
